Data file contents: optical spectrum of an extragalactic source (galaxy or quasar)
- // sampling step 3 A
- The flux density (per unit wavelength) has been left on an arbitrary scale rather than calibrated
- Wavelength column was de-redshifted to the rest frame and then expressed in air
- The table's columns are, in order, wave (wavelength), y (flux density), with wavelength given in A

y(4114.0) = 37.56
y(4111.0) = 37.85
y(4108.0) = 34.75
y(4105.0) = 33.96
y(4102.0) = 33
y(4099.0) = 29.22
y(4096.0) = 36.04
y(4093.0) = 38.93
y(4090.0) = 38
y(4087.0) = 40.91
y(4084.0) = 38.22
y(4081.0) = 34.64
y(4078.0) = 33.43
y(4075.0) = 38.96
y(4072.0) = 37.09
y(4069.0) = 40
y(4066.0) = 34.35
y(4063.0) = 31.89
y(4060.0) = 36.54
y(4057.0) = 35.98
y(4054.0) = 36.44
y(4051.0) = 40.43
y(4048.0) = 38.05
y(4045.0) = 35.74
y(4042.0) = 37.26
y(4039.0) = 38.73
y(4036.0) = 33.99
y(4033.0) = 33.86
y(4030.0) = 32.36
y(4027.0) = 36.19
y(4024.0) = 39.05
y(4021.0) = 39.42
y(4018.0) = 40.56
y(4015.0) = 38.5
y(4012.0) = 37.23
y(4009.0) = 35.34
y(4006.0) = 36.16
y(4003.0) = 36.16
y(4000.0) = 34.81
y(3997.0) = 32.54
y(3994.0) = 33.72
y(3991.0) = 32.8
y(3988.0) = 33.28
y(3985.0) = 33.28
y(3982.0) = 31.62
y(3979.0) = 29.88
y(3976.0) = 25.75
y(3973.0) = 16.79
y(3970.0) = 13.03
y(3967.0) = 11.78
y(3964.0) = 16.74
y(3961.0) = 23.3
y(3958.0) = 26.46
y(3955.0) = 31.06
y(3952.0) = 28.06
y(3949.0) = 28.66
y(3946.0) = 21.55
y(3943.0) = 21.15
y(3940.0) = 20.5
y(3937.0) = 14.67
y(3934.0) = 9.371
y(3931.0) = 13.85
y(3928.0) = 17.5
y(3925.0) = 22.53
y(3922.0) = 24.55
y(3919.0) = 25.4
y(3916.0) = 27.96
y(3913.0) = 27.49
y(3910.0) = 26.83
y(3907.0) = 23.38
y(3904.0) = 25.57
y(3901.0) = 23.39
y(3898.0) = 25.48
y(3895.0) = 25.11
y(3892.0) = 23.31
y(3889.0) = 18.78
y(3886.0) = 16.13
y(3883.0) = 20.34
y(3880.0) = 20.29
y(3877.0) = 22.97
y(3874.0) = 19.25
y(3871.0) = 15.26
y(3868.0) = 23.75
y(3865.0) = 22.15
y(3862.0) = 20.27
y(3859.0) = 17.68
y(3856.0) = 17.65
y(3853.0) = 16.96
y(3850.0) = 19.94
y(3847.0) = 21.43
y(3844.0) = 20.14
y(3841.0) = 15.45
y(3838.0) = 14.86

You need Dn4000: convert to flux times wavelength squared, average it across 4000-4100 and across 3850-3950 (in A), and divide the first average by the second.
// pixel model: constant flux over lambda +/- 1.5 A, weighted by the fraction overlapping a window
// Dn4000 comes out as 1.87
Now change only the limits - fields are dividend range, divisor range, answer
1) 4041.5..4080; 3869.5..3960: 1.77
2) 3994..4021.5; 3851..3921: 1.76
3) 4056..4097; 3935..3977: 1.84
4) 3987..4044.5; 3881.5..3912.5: 1.66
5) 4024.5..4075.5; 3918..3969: 1.84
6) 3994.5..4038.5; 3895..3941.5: 1.73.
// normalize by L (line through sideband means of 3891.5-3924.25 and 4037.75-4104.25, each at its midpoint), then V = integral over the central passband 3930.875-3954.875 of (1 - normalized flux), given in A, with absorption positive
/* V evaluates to 6.15 A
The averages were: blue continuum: 25.3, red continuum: 36.5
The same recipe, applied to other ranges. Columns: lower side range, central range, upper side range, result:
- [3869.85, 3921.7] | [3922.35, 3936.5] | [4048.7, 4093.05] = 5.0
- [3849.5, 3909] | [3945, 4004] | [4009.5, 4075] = 6.5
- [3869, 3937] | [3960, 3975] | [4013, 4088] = 6.3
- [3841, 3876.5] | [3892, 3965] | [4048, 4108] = 4.8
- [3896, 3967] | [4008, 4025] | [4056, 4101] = -4.4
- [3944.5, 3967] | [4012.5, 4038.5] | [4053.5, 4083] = -4.5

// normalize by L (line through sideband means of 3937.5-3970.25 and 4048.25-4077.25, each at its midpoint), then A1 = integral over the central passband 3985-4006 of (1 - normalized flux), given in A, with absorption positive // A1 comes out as -4.73 A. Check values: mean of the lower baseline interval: 22.1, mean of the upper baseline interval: 36.8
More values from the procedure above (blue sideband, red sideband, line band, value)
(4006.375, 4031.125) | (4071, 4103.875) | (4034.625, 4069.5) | 0.2 A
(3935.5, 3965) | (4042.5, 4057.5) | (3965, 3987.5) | 3.2 A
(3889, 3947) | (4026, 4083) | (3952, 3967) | 1.5 A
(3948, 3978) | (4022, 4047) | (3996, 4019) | -4.2 A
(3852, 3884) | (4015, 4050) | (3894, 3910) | -1.0 A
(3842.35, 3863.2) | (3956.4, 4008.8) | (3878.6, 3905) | -0.3 A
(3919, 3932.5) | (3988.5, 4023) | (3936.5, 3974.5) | 6.7 A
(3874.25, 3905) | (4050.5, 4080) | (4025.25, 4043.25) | -0.9 A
